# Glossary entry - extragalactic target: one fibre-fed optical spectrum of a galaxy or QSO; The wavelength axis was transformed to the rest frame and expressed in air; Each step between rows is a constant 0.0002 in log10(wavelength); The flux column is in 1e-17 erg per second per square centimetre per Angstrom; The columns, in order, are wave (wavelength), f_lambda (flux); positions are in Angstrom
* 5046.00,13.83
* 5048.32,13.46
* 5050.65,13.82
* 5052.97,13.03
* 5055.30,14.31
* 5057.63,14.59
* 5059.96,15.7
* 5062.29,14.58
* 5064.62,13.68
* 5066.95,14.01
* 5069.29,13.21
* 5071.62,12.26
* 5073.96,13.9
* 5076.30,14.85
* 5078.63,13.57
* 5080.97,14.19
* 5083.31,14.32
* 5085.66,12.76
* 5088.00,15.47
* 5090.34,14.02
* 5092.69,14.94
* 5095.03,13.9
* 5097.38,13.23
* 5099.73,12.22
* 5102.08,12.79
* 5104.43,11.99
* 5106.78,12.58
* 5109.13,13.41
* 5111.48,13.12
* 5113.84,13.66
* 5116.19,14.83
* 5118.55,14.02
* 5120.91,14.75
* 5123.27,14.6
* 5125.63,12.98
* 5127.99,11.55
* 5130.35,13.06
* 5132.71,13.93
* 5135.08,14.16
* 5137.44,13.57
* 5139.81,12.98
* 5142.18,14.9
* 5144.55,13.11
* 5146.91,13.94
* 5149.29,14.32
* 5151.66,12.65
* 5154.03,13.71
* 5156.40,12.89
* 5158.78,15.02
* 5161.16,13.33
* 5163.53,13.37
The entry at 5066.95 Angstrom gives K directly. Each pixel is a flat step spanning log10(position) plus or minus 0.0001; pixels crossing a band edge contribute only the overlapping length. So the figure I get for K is 14.01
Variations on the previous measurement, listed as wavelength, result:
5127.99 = 11.55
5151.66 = 12.65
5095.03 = 13.9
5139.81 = 12.98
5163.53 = 13.37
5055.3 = 14.31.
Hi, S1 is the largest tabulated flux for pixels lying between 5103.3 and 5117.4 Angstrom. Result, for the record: 14.83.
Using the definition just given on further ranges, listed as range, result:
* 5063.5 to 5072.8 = 14.01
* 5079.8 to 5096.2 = 15.47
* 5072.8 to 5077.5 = 14.85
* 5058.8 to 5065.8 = 15.7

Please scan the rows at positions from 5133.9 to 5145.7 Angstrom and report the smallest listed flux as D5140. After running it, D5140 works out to 12.98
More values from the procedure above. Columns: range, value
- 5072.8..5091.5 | 12.76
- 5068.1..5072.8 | 12.26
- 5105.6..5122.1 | 12.58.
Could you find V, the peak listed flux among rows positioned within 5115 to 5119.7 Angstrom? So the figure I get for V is 14.83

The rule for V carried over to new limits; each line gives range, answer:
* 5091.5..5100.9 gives 14.94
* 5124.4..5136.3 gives 14.16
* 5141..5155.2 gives 14.9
